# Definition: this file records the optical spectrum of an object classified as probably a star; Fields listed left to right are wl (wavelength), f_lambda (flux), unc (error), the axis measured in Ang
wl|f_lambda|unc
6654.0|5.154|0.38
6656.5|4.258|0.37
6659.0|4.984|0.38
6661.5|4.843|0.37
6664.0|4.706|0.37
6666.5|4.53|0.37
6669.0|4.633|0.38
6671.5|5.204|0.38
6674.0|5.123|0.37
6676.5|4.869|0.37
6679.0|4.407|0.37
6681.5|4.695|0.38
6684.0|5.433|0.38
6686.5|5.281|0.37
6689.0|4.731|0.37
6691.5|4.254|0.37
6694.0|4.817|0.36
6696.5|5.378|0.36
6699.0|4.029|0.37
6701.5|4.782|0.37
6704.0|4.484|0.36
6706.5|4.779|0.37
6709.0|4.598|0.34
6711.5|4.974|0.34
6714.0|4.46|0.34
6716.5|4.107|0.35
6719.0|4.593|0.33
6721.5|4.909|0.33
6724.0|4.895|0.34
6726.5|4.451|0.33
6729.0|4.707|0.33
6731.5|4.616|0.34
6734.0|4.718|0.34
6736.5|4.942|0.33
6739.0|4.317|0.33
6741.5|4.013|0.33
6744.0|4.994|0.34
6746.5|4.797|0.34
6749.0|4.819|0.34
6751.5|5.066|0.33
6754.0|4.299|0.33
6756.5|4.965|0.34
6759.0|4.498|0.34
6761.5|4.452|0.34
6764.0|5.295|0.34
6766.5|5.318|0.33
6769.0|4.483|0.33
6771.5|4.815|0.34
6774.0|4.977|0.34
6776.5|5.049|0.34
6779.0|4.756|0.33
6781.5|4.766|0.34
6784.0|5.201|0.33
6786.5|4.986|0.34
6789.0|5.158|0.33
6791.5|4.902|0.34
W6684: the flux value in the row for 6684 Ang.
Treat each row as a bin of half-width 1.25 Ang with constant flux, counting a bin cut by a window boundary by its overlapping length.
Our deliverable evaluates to 5.433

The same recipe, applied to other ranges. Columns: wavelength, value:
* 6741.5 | 4.013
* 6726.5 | 4.451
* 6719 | 4.593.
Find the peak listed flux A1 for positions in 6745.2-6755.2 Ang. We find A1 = 5.066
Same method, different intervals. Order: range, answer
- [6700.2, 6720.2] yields 4.974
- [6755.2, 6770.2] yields 5.318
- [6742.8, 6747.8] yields 4.994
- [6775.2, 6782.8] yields 5.049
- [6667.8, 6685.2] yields 5.433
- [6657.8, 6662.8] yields 4.984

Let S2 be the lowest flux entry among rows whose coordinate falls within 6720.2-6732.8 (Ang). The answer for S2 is 4.451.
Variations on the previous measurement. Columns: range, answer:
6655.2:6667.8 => 4.258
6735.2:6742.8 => 4.013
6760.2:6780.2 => 4.452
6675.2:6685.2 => 4.407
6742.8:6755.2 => 4.299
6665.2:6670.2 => 4.53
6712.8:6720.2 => 4.107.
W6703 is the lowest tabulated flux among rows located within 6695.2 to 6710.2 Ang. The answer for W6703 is 4.029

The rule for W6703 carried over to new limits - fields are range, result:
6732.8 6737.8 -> 4.718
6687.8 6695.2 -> 4.254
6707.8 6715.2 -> 4.46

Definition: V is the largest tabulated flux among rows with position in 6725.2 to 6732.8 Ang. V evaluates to 4.707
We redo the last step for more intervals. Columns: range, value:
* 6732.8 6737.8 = 4.942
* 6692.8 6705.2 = 5.378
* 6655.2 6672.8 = 5.204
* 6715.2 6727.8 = 4.909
